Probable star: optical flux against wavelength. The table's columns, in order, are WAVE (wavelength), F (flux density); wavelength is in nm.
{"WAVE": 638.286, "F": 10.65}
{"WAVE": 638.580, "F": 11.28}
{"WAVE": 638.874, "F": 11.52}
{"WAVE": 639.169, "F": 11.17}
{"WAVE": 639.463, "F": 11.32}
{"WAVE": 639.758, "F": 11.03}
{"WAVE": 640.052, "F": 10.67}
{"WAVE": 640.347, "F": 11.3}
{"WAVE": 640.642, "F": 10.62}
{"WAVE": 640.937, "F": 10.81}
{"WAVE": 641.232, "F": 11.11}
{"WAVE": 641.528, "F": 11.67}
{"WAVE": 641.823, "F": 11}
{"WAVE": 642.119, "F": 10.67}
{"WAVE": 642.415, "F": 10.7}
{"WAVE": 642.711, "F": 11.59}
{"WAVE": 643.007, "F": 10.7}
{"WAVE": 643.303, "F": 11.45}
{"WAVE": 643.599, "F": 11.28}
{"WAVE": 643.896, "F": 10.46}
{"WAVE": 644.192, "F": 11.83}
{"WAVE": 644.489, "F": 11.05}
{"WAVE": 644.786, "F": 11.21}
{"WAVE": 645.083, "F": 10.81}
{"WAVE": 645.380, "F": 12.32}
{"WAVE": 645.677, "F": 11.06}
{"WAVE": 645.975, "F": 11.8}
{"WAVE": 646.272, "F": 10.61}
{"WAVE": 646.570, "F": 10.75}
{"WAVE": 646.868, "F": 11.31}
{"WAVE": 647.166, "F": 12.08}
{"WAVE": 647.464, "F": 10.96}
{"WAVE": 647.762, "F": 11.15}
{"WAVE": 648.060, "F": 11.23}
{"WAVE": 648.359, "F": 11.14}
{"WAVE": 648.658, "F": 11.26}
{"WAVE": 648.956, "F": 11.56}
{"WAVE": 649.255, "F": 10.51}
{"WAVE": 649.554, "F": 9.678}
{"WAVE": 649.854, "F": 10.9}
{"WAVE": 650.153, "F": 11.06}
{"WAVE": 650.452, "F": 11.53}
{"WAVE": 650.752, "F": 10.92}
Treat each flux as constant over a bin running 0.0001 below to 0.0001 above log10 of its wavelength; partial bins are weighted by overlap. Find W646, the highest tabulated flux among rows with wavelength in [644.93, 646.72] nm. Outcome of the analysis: 12.32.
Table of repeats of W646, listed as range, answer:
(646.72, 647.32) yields 12.08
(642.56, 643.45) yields 11.59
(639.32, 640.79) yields 11.32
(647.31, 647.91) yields 11.15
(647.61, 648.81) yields 11.26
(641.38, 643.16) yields 11.67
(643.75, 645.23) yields 11.83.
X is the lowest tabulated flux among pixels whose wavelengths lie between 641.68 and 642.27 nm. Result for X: 10.67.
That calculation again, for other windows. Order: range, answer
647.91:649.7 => 9.678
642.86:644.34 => 10.46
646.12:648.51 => 10.61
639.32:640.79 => 10.62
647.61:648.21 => 11.15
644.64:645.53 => 10.81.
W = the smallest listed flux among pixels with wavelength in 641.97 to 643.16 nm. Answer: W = 10.67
